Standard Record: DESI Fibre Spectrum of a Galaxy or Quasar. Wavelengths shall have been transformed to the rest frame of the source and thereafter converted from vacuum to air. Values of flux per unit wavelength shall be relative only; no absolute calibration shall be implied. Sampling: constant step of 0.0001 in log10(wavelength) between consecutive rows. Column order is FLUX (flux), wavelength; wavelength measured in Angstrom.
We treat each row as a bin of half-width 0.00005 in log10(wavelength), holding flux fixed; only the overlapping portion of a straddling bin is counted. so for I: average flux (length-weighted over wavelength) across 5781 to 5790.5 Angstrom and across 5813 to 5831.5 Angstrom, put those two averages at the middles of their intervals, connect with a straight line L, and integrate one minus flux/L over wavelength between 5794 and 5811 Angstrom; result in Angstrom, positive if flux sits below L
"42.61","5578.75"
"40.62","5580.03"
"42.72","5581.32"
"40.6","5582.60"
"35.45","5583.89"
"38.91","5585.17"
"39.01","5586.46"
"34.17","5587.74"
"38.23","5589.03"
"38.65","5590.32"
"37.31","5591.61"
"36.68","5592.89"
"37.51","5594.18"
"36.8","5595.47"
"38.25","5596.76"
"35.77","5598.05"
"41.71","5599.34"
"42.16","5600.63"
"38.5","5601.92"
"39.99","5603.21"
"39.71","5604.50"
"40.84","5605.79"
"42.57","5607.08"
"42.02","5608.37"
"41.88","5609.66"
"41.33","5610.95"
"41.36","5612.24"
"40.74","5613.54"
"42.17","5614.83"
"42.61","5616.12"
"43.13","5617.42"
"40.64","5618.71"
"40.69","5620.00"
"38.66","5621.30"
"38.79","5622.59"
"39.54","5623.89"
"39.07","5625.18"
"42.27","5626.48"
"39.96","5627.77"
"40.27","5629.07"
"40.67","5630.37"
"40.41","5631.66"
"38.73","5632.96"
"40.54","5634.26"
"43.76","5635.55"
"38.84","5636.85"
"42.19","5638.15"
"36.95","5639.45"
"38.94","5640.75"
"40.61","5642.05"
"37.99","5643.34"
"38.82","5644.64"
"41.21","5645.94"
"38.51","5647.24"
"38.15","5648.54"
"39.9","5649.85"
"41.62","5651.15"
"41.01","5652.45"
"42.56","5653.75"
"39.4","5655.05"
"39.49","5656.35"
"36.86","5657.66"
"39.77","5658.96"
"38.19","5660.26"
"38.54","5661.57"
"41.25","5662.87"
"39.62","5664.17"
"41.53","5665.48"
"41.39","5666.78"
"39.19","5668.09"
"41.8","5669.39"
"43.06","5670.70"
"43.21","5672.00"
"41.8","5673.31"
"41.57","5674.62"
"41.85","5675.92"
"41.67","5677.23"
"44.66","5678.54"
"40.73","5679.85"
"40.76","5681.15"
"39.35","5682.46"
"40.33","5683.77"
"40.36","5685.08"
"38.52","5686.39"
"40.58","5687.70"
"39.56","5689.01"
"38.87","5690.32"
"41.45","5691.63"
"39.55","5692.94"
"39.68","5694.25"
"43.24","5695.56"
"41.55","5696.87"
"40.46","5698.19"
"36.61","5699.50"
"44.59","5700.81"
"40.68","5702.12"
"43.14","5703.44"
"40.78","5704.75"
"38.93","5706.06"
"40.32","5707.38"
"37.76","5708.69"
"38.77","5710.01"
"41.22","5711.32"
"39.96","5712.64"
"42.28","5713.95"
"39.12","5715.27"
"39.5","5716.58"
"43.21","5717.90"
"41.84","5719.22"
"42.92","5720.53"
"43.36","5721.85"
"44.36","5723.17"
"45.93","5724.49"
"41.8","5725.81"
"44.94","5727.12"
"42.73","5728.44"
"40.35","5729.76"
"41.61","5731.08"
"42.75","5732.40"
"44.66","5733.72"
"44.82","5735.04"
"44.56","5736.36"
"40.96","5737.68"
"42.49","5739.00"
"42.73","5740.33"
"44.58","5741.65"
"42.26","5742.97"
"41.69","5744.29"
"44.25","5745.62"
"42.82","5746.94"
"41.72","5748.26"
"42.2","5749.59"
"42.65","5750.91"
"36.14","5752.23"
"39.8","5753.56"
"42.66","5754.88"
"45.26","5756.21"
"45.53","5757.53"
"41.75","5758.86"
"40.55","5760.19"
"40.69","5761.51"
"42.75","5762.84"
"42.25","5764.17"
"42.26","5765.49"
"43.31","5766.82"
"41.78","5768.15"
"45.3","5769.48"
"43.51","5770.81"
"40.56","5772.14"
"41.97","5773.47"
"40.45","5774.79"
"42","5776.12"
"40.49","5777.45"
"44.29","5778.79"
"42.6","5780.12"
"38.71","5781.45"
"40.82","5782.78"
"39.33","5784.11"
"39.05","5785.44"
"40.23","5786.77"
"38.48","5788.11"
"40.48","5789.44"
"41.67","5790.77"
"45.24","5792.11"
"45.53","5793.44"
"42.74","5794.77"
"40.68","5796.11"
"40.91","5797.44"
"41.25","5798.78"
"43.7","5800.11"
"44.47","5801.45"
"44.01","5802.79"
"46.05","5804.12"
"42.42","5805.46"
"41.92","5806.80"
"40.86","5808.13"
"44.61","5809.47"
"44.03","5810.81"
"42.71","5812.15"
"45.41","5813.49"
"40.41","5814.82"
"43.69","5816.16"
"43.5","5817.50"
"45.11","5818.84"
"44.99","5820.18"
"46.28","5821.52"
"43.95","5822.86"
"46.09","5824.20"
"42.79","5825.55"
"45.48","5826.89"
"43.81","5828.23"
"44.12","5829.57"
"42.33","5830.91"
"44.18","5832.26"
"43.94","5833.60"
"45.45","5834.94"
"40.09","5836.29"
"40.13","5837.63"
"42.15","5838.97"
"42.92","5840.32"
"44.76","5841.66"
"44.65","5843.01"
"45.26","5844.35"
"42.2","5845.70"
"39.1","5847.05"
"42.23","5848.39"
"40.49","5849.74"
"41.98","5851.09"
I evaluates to -0.5 Angstrom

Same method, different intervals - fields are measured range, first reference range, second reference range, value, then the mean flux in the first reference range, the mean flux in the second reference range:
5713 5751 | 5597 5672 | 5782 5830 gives -0.8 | 40.3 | 43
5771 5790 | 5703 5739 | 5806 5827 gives 1.0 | 42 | 43.8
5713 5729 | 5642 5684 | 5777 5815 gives -0.5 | 40.5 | 42.2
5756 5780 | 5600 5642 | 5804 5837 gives 0.3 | 40.6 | 43.7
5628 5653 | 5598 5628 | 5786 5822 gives 0.7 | 40.8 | 43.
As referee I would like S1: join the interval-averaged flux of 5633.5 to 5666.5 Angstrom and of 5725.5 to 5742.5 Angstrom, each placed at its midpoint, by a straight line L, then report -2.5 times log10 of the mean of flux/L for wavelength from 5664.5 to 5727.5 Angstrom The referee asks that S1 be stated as 0.01 mag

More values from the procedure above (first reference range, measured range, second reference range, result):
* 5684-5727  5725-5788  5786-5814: -0.01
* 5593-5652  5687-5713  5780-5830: 0.02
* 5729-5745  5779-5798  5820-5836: 0.06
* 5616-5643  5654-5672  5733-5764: 0.02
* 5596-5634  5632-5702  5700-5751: 0.02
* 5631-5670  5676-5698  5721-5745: 0.02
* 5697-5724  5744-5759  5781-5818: -0.02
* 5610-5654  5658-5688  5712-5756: 0.01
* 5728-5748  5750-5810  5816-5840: 0.03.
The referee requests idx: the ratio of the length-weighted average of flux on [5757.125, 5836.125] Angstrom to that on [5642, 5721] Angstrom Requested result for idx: 1.1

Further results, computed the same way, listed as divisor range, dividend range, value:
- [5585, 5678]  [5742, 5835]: 1.06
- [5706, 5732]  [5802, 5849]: 1.04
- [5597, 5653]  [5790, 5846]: 1.08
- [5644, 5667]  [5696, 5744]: 1.05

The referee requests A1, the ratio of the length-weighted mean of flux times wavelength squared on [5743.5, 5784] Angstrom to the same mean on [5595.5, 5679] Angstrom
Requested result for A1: 1.09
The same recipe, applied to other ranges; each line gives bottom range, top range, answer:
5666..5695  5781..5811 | 1.07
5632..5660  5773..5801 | 1.10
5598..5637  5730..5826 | 1.11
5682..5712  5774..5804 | 1.07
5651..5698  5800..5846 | 1.13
